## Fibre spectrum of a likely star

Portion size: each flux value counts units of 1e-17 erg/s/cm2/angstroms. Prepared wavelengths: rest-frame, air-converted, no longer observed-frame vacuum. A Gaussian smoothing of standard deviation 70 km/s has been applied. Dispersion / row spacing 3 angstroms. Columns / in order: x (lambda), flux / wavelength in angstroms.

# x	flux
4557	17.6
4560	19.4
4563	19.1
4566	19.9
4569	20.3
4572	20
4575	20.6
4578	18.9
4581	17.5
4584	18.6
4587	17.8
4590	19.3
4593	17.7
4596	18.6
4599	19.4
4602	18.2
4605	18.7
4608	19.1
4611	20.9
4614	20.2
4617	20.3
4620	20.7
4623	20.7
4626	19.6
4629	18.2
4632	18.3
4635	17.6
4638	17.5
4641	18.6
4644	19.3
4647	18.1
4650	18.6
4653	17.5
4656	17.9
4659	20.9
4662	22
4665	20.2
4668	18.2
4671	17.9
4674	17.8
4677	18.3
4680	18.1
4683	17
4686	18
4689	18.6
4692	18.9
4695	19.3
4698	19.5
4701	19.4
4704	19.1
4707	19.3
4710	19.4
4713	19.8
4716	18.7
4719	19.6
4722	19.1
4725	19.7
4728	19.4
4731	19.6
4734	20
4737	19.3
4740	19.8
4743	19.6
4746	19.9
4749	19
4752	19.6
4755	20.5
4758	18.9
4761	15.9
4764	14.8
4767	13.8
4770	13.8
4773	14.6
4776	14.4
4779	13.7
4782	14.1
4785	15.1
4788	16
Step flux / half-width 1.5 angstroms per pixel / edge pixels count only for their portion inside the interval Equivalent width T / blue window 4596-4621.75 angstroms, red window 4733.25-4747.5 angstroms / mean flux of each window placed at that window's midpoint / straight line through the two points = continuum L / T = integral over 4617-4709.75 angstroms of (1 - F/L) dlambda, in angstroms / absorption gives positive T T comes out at 3.8 angstroms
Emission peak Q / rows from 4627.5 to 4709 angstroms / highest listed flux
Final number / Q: 22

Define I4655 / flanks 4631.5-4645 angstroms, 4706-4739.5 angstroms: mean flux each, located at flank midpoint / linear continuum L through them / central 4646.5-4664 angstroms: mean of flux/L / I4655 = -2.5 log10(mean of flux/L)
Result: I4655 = -0.05 mag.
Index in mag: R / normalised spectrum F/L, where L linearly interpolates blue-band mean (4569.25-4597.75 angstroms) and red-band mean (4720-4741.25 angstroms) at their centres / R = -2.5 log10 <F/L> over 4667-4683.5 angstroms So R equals 0.080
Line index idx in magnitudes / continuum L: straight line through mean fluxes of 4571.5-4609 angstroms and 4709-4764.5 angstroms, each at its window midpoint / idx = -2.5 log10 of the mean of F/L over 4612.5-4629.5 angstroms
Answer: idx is -0.07 mag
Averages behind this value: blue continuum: 18.8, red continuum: 19.2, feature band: 20.1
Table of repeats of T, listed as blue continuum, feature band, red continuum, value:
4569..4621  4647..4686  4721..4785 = -0.4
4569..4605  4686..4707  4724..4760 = 0.3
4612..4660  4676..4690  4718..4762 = 0.9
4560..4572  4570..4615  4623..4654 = 0.6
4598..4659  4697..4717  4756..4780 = -3.0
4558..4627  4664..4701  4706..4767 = 1.2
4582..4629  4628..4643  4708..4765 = 0.9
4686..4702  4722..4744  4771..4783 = -3.7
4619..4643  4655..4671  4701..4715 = -0.5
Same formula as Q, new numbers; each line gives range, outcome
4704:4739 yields 20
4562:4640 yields 20.9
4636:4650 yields 19.3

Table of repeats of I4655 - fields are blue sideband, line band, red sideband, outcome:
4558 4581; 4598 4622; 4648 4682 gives -0.03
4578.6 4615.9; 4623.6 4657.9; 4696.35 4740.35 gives 0.04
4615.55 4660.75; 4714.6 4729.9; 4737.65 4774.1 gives -0.08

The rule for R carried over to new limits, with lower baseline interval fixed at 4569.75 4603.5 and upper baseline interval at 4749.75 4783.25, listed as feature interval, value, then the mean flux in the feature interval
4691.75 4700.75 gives -0.14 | 19.3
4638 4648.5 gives -0.04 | 18.5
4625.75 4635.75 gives -0.01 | 18.3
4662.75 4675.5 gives -0.07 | 18.7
